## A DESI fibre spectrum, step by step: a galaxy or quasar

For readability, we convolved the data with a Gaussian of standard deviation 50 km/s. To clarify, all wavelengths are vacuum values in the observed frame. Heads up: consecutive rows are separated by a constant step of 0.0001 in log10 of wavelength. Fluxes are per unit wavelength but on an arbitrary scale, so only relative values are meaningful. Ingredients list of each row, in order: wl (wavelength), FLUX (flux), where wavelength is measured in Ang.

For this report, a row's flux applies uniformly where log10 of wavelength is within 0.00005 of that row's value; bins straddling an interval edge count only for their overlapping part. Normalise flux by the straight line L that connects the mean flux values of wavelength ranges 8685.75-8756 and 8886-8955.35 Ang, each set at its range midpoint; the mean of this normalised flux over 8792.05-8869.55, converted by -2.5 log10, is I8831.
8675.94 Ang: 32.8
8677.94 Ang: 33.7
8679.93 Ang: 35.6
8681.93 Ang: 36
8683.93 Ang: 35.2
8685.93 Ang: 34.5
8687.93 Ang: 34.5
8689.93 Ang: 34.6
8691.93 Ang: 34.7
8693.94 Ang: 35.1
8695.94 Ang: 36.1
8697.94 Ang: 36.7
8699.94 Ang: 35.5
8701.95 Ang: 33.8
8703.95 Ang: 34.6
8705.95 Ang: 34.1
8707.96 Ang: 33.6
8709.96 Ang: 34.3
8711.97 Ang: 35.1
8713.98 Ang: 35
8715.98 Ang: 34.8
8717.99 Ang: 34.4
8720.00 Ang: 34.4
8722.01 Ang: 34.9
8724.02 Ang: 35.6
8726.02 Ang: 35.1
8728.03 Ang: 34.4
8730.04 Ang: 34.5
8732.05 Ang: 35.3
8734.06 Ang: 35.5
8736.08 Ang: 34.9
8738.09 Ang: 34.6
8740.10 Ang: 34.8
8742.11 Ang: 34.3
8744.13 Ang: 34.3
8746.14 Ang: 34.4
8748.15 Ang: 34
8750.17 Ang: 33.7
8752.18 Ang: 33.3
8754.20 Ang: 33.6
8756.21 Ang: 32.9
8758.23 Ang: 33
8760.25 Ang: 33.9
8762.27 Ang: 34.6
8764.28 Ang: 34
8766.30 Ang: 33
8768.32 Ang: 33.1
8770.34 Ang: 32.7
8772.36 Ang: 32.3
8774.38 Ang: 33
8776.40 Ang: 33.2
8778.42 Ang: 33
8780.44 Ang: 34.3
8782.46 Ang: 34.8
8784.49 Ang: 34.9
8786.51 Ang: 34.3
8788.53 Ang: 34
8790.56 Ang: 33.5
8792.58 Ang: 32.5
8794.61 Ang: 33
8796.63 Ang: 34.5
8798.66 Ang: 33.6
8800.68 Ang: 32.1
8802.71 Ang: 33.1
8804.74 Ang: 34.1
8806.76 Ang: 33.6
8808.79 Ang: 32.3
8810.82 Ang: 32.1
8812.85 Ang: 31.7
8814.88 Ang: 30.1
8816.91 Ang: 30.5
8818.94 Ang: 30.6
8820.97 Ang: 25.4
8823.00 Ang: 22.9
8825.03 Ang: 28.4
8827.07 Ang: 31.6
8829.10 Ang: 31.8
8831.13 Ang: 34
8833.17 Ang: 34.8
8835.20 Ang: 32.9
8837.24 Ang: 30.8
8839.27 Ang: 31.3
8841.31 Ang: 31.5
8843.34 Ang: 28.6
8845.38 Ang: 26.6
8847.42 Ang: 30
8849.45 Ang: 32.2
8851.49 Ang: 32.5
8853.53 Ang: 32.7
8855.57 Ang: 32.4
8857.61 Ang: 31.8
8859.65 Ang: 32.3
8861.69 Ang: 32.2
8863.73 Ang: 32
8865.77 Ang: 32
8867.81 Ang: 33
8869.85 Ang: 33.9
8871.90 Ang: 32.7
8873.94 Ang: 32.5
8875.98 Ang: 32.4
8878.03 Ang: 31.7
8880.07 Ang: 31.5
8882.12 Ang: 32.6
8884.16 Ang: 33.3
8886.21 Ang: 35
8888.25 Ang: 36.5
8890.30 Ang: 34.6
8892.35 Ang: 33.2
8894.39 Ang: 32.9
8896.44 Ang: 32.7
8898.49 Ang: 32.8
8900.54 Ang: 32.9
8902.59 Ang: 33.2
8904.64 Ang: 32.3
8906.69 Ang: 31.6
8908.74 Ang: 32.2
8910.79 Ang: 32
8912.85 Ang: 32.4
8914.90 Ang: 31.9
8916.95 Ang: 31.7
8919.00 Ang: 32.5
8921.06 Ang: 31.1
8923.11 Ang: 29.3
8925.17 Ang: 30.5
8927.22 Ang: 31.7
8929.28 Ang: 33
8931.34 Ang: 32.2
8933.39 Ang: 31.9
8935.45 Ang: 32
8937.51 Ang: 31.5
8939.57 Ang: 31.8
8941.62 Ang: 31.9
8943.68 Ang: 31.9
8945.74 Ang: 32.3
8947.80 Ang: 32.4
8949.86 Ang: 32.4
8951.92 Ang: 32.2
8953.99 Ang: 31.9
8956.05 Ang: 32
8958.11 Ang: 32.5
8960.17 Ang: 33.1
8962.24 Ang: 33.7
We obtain 0.06 mag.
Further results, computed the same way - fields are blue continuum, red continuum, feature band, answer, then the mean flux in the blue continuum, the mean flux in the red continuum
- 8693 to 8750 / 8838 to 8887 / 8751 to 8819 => 0.01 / 34.8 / 31.9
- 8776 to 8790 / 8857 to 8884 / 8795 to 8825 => 0.08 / 34.1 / 32.4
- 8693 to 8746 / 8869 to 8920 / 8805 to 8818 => 0.06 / 34.8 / 32.8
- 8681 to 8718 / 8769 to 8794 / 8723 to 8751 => -0.01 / 34.9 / 33.5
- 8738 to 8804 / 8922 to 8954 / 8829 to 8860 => 0.04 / 33.6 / 31.8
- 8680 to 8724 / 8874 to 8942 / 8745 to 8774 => 0.02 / 34.9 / 32.4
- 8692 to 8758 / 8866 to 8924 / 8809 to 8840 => 0.10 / 34.6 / 32.7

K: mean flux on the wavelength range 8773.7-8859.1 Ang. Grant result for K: 31.9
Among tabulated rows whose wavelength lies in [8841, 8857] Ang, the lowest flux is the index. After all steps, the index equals 26.6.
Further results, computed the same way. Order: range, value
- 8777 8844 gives 22.9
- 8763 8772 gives 32.7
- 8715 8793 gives 32.3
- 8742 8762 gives 32.9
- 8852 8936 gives 29.3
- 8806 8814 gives 31.7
